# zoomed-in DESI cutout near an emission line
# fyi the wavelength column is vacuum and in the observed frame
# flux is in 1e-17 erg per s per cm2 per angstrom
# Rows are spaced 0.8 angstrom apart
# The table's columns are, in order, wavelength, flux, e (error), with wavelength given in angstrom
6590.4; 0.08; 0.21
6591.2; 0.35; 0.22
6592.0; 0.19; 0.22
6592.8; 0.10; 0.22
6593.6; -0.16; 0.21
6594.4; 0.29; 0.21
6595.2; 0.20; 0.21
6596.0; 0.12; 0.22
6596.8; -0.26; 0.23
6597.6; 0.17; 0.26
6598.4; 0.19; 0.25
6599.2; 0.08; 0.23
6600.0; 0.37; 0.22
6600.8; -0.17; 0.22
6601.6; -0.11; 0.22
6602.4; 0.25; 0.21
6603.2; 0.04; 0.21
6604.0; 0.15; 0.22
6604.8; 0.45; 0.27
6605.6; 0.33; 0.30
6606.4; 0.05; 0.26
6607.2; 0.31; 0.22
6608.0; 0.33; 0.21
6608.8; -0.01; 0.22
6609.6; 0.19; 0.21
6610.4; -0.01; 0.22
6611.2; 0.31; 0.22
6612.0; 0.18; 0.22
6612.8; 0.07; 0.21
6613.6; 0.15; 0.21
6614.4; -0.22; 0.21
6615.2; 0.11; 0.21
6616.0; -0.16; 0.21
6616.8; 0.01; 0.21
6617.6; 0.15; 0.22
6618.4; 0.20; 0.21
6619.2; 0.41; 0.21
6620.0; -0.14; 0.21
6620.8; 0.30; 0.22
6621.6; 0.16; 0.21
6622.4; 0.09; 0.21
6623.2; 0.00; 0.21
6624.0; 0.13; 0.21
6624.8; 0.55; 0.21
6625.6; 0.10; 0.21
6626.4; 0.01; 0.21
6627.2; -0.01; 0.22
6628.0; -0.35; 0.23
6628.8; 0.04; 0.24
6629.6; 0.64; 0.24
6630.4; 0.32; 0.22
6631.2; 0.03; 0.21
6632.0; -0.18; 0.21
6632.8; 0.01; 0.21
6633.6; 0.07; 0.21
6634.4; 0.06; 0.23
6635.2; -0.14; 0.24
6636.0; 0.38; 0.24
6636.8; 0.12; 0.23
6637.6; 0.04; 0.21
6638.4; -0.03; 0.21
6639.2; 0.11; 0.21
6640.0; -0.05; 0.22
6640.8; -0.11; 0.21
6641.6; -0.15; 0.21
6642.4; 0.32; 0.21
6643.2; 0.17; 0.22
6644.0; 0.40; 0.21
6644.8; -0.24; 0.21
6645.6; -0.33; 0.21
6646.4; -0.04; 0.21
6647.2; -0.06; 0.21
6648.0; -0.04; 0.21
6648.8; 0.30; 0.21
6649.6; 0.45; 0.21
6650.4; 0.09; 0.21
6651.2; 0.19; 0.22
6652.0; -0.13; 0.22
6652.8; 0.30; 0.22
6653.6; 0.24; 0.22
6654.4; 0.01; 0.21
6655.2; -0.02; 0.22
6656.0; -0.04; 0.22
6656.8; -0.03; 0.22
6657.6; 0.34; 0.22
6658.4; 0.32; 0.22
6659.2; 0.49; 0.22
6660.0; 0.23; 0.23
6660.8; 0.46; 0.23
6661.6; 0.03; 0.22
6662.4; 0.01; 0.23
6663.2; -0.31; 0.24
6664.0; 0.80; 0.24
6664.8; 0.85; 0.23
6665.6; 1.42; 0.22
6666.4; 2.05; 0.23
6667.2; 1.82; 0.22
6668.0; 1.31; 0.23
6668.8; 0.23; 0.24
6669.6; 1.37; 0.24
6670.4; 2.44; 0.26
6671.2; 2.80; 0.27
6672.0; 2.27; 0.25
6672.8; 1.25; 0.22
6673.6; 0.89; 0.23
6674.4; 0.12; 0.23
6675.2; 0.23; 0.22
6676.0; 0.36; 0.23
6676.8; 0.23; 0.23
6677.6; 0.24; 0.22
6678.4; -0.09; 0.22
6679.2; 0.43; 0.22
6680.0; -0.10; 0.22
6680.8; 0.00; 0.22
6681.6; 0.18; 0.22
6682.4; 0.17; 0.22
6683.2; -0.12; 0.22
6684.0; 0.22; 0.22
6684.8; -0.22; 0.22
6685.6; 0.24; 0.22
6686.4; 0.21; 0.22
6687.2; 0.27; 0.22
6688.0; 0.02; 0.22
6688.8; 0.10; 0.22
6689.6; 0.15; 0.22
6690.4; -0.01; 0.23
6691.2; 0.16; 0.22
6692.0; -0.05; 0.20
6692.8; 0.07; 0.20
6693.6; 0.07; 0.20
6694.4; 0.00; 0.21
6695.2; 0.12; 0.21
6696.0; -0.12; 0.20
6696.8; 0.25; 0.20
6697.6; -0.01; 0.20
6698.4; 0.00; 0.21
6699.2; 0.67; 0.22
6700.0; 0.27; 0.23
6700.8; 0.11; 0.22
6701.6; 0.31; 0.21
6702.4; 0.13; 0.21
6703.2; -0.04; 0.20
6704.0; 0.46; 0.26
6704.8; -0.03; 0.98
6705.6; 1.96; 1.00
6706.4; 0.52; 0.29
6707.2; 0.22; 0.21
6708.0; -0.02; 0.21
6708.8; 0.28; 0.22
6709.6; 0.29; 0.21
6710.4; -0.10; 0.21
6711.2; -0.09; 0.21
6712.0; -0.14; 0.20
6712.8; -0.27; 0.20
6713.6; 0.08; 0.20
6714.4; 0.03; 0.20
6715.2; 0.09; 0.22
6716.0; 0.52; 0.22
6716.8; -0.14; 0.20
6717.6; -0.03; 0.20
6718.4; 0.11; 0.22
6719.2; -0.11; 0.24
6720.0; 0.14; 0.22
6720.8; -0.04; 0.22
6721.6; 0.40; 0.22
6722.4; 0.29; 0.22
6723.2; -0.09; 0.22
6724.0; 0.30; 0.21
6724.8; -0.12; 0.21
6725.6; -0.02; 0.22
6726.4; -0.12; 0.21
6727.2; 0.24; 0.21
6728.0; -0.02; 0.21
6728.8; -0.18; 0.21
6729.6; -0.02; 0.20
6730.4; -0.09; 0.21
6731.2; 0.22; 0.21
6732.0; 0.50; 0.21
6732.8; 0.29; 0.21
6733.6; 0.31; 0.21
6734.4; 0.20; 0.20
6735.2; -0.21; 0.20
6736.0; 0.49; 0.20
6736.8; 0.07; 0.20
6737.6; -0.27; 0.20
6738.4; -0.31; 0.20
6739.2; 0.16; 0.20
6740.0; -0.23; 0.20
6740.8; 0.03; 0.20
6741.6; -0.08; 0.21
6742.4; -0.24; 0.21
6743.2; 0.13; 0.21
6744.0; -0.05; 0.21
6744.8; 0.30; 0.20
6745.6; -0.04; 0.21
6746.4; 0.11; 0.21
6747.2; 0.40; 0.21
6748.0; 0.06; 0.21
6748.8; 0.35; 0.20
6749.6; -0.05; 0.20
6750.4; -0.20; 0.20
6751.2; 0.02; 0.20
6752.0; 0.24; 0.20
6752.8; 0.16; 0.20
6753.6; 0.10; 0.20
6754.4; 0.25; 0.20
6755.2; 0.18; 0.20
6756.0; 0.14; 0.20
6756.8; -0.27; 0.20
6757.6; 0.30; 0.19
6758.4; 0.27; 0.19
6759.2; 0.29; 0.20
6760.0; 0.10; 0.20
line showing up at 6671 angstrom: [O II]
